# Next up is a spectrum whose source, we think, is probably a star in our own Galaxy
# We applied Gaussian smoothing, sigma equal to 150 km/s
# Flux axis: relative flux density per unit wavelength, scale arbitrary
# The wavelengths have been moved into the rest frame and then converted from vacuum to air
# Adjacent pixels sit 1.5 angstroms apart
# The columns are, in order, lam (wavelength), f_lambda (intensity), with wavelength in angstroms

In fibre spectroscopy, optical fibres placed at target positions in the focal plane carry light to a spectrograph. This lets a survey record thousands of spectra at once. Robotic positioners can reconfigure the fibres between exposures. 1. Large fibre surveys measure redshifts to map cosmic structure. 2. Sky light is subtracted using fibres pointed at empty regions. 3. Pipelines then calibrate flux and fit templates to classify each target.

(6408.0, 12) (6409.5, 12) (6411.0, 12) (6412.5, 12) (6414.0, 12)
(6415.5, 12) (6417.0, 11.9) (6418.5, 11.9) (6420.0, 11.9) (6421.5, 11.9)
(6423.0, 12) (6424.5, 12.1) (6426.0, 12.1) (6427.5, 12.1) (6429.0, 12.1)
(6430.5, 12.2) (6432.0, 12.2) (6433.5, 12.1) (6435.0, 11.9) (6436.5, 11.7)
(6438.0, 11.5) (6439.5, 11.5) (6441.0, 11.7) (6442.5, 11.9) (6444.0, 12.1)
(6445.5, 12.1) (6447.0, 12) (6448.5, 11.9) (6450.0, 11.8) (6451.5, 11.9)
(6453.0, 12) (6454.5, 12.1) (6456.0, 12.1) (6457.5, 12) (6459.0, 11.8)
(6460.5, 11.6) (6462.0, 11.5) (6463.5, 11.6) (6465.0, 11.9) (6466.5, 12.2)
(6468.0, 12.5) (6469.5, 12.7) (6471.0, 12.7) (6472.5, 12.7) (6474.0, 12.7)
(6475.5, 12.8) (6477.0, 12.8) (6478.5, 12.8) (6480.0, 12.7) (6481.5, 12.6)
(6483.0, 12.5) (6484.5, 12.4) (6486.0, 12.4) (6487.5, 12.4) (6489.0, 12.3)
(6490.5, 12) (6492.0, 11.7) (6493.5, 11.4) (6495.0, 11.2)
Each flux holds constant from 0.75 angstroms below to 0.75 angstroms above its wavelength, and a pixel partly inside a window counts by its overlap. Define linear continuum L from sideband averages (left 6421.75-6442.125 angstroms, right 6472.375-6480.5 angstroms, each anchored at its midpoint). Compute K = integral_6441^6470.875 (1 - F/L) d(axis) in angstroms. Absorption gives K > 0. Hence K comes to 0.9 angstroms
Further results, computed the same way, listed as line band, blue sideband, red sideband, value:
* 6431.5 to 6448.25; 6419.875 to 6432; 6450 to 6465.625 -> 0.1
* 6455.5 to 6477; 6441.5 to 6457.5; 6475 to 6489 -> 0.1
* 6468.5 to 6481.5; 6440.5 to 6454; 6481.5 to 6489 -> -0.5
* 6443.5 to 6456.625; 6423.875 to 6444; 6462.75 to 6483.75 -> 0.2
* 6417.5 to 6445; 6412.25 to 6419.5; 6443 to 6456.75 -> 0.1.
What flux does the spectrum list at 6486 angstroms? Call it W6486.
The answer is 12.4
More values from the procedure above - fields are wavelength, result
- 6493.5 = 11.4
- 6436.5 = 11.7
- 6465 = 11.9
